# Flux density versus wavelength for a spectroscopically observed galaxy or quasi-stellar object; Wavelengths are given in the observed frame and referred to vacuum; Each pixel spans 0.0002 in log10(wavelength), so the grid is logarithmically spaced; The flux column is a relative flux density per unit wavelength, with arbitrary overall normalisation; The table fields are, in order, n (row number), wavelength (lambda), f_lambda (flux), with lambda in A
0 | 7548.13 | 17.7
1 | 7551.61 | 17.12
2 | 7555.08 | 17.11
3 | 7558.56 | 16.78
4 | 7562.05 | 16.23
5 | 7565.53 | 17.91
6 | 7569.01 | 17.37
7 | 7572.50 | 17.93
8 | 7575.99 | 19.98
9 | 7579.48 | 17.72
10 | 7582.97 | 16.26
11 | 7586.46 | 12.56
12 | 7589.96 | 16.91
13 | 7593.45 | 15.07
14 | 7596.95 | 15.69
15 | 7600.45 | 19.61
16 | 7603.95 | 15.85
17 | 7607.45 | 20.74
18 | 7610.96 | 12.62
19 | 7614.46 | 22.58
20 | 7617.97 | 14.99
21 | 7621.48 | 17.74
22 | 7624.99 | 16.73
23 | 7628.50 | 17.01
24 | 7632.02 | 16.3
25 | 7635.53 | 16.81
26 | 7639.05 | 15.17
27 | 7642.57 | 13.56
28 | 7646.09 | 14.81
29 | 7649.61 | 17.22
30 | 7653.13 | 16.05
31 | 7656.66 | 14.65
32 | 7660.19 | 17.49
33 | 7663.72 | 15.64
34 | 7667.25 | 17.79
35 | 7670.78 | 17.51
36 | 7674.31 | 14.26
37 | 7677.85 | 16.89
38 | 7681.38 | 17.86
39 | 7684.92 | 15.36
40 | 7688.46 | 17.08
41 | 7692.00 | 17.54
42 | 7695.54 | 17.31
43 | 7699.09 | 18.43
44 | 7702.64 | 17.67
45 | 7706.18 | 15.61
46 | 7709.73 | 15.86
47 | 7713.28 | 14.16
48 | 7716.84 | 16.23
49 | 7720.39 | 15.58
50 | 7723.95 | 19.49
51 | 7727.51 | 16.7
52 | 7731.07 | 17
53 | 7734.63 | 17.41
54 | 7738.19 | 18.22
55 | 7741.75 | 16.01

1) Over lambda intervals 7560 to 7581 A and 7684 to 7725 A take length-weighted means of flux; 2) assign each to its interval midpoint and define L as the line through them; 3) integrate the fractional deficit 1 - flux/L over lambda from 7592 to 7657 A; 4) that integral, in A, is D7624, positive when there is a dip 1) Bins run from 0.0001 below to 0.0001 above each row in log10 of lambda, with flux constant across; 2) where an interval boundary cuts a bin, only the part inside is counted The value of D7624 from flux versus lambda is 3.2 A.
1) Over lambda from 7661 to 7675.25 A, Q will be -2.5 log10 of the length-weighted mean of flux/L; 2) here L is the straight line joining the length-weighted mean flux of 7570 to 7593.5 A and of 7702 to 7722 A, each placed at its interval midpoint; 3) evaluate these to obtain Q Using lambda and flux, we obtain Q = -0.03 mag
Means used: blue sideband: 16.8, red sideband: 15.8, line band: 16.5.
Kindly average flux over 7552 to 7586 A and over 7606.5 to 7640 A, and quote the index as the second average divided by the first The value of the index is 0.99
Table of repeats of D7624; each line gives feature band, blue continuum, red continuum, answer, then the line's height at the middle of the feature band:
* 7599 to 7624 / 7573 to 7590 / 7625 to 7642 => -1.9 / 16.4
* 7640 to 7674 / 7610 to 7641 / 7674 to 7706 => 1.8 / 16.9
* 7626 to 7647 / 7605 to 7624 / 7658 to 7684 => 1.9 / 17.3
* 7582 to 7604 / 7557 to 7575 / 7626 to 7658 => 1.0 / 16.8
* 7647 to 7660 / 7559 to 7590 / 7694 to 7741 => 0.6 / 16.9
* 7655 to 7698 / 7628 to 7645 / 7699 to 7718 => -2.0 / 15.9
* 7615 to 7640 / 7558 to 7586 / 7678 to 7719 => 0.4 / 17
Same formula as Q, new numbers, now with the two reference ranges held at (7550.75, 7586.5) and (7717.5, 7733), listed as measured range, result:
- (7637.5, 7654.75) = 0.12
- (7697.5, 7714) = 0.04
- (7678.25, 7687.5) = 0.03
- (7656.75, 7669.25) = 0.03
